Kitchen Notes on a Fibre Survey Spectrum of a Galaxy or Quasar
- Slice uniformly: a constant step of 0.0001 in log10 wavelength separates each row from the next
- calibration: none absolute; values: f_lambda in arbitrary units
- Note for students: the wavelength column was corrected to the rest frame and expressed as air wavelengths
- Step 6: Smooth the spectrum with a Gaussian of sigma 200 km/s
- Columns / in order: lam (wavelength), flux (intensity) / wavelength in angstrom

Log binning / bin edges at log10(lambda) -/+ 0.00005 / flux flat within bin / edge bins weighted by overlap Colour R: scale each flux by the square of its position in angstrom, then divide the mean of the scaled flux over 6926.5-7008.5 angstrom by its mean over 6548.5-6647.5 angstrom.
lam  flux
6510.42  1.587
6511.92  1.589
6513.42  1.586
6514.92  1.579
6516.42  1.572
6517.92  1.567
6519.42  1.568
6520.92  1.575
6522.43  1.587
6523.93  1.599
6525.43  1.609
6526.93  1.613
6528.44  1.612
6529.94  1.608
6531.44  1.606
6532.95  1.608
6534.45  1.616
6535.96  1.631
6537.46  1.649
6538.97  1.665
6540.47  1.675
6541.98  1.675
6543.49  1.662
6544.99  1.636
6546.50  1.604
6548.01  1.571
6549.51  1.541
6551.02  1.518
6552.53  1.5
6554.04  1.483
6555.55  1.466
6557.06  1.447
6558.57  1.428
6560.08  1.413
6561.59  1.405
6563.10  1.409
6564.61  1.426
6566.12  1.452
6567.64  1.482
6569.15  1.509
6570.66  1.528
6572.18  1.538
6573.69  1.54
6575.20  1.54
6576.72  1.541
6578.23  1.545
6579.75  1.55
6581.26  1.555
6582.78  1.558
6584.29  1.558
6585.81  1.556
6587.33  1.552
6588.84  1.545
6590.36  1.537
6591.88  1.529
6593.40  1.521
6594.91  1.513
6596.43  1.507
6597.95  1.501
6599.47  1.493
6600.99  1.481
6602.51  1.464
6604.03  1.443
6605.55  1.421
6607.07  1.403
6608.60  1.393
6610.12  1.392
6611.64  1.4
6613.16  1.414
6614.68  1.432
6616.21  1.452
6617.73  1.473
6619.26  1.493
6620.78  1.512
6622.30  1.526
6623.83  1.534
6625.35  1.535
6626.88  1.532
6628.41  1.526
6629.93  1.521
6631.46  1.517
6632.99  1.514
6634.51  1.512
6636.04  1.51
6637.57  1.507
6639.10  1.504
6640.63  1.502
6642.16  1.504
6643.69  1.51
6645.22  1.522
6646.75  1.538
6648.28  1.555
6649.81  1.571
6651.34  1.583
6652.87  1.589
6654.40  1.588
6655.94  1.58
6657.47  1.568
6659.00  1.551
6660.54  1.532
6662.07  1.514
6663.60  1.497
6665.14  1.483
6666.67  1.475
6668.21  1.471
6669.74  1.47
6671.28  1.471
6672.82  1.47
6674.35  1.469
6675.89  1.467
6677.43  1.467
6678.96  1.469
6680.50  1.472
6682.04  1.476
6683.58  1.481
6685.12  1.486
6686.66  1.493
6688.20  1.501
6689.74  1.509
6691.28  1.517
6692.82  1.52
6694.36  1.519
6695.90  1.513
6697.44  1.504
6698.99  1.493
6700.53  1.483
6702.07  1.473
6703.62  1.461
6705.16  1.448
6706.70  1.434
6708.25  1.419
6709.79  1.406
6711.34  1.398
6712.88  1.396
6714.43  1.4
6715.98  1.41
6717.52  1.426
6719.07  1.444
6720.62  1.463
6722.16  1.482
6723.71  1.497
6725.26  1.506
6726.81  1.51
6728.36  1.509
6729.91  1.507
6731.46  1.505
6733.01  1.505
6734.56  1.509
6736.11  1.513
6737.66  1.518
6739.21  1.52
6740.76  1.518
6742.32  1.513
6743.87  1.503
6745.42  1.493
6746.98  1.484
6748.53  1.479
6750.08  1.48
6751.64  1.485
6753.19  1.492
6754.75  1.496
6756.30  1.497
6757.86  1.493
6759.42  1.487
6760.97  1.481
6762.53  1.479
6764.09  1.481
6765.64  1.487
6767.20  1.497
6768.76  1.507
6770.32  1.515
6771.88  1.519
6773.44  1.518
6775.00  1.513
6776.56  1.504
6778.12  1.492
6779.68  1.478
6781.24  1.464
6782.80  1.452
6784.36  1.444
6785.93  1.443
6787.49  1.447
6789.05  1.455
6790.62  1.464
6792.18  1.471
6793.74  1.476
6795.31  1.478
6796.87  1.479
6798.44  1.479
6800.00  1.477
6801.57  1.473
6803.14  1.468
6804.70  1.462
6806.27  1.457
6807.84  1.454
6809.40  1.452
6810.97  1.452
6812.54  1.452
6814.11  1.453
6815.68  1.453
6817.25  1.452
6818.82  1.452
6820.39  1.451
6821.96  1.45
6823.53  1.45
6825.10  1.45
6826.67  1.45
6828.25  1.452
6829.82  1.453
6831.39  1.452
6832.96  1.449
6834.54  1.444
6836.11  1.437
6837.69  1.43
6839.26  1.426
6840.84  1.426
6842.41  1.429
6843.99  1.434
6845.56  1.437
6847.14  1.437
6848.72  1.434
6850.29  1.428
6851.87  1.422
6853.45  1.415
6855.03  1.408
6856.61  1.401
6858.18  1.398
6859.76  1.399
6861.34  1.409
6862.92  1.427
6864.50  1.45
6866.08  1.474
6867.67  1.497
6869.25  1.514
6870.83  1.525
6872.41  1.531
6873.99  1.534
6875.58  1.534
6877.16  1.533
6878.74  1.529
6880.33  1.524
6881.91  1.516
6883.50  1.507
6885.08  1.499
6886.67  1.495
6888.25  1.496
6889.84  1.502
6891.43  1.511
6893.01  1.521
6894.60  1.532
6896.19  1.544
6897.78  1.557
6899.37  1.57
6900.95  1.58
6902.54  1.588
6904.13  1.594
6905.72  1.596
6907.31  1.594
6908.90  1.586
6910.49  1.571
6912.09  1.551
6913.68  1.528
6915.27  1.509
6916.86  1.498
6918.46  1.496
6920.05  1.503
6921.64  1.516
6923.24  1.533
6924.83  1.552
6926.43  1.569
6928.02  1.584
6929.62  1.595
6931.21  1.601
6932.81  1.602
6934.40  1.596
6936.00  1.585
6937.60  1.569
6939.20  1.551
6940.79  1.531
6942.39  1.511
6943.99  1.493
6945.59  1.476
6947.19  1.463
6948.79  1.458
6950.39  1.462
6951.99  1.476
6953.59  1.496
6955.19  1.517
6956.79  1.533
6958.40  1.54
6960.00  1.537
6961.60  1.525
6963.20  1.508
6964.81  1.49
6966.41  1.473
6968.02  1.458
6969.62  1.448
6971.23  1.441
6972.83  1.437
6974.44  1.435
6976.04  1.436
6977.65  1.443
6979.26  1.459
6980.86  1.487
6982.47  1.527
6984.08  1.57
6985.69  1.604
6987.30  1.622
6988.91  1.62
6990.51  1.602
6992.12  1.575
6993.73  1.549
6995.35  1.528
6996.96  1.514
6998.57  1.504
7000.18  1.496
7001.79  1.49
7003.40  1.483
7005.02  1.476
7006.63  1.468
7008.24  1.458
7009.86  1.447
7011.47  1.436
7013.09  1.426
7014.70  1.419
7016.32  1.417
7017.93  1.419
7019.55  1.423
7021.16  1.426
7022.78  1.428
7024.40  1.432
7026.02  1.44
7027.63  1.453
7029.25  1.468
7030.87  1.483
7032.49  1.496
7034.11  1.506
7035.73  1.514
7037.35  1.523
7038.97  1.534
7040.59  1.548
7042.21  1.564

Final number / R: 1.1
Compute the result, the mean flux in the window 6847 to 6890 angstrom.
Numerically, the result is 1.47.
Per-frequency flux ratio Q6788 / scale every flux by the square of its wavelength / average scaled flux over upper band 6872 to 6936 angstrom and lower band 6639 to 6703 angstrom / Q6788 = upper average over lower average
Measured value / 1.10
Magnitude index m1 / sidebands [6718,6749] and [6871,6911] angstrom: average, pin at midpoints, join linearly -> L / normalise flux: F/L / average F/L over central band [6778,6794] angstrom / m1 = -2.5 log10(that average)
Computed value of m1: 0.04 mag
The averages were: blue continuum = 1.5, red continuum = 1.54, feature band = 1.46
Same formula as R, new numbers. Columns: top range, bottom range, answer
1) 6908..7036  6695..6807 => 1.08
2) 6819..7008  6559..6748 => 1.09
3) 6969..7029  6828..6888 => 1.06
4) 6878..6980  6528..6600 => 1.10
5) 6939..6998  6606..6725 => 1.11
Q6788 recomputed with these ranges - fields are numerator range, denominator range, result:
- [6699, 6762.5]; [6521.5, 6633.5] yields 1.01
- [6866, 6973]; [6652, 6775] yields 1.09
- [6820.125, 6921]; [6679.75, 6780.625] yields 1.04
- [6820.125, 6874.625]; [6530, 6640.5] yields 1.03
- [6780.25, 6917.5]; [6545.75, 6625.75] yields 1.07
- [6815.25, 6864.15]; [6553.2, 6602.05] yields 1.03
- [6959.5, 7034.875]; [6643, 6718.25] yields 1.09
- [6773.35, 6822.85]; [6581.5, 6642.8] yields 1.04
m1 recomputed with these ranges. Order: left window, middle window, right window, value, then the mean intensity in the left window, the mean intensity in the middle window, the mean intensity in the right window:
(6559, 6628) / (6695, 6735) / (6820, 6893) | 0.01 mag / 1.49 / 1.47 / 1.46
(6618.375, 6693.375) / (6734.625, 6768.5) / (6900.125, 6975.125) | 0.02 mag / 1.51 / 1.5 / 1.53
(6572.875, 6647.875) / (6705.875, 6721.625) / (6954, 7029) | 0.06 mag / 1.5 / 1.42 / 1.49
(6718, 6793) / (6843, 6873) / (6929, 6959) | 0.05 mag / 1.49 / 1.44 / 1.53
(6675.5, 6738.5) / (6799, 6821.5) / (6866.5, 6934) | 0.04 mag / 1.48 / 1.46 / 1.54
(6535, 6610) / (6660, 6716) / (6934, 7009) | 0.03 mag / 1.52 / 1.47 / 1.51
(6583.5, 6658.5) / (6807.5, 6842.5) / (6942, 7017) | 0.04 mag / 1.51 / 1.45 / 1.49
